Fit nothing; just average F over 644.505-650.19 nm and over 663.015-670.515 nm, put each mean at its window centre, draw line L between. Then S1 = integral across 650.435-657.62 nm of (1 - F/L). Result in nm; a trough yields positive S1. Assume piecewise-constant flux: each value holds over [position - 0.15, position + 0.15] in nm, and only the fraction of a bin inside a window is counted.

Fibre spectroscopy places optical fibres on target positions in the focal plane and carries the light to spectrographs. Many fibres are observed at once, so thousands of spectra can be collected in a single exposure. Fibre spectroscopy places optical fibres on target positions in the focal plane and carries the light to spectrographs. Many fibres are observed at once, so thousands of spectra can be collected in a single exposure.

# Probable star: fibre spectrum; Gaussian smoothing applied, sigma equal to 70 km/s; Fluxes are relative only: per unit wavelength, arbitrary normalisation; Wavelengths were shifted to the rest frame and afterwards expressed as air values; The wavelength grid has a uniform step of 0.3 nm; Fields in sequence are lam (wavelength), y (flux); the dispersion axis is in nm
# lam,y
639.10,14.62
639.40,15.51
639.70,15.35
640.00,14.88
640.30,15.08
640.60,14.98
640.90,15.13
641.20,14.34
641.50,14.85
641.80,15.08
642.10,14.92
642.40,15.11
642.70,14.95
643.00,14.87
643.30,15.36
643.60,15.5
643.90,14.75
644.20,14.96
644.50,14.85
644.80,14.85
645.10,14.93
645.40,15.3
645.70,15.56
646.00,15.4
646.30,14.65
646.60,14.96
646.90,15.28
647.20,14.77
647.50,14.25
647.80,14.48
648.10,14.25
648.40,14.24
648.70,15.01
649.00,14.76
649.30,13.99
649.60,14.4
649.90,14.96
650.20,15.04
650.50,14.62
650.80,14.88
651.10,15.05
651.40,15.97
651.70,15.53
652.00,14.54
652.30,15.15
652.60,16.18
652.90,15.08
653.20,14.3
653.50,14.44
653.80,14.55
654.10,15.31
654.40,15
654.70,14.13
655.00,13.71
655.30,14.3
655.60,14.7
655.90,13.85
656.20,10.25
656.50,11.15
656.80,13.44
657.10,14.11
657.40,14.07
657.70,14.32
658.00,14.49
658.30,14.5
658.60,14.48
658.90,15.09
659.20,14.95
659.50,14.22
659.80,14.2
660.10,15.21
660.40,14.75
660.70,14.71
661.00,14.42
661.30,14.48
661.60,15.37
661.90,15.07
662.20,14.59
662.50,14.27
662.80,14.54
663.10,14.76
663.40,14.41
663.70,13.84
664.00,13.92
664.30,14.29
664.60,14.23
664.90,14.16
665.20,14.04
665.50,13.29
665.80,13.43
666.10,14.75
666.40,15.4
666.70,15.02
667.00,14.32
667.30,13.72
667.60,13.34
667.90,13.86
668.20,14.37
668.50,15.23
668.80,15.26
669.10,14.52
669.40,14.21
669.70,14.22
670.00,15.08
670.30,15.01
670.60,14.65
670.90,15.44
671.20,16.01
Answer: 0.145 nm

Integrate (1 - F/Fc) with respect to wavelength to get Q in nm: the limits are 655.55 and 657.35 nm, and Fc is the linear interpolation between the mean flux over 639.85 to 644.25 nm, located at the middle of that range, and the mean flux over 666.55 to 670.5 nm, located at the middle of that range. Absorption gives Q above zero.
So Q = 0.223 nm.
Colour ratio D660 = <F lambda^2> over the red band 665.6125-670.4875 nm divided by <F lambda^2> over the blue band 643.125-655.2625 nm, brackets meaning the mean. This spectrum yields 1.03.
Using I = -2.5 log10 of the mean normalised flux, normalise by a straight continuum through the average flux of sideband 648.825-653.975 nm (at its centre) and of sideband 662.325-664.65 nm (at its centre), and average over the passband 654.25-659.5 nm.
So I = 0.05 mag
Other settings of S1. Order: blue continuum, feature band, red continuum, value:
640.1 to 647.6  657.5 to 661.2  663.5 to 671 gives 0.00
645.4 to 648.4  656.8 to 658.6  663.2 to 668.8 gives 0.03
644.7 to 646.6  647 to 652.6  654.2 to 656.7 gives -0.17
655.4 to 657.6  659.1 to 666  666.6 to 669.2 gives -0.30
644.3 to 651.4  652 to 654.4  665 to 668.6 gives -0.05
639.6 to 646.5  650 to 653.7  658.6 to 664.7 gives -0.06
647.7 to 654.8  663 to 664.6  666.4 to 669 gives 0.03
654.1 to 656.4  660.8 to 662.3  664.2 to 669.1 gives -0.08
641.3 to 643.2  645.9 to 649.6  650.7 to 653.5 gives 0.10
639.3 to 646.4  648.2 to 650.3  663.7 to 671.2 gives 0.04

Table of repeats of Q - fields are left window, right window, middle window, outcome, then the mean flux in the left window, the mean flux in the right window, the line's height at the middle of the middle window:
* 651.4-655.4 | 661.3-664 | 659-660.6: -0.004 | 14.8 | 14.6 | 14.6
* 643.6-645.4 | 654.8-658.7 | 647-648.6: 0.017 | 15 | 13.6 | 14.6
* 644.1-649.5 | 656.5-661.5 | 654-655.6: 0.004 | 14.8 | 14.4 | 14.5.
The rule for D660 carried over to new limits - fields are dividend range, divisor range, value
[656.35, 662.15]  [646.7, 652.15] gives 1.00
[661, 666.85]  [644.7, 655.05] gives 1.01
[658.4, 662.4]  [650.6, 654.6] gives 1.00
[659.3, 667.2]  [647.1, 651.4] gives 1.03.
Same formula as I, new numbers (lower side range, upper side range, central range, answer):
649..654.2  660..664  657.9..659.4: 0.00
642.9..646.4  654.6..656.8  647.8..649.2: -0.01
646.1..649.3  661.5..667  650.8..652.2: -0.05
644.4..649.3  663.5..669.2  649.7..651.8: -0.03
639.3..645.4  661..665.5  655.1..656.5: 0.12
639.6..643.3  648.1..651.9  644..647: -0.01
